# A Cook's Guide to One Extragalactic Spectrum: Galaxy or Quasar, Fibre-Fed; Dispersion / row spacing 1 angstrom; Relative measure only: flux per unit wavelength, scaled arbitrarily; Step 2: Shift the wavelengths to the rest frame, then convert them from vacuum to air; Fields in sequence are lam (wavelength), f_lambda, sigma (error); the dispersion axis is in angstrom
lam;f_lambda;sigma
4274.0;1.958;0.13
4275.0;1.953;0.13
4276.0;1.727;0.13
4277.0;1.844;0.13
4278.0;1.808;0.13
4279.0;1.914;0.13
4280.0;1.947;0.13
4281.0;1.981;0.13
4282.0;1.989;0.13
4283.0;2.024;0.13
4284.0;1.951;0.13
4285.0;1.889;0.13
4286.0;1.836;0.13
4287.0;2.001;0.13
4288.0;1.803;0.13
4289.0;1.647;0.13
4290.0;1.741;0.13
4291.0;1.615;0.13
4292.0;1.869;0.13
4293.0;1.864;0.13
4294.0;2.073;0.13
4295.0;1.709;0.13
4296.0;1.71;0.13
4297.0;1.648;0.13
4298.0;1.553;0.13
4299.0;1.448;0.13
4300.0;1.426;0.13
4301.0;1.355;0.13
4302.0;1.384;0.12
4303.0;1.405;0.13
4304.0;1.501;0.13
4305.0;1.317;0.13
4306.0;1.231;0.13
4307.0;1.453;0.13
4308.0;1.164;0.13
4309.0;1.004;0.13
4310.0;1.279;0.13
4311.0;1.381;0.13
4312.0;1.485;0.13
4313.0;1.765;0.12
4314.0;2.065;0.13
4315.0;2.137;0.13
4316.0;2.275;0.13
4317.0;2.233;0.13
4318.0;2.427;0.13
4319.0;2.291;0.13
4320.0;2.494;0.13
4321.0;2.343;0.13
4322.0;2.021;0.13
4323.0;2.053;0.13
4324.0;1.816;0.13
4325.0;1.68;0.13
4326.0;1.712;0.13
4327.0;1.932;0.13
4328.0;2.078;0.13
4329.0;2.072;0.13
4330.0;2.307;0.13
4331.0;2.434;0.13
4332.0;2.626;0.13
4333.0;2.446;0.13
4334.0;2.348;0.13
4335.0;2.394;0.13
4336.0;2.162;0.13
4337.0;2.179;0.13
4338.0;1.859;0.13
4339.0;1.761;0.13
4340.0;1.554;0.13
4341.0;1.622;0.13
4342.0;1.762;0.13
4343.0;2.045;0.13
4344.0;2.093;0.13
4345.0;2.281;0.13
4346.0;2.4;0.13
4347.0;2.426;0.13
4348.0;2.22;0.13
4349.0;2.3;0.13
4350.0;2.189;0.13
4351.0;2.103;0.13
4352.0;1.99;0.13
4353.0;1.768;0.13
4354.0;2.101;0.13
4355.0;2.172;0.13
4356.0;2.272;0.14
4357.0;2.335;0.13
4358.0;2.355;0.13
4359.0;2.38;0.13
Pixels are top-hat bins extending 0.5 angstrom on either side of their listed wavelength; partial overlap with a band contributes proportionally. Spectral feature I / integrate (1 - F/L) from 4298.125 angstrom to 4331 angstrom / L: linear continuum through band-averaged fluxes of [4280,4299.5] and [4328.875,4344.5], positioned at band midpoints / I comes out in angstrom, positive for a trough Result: 3.3 angstrom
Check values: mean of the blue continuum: 1.81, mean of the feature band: 1.77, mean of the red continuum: 2.1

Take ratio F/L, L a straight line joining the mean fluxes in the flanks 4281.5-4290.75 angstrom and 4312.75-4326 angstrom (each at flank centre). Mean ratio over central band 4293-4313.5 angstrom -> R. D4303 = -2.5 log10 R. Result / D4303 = 0.326 mag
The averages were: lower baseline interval 1.87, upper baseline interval 2.11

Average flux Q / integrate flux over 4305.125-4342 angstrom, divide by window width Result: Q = 1.94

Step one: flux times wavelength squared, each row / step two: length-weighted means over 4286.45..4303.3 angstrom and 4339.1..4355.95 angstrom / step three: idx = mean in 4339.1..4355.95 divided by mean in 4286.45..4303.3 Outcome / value 1.3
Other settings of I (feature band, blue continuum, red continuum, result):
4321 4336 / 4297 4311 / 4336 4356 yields -3.21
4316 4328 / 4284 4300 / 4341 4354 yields -0.94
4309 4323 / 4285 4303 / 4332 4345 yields -0.81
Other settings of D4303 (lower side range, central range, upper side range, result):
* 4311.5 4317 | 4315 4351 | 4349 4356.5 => -0.05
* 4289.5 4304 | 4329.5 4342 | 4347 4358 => -0.07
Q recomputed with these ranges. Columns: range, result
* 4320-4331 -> 2.04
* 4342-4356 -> 2.15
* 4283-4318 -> 1.67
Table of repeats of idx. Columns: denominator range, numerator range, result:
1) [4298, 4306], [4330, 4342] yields 1.53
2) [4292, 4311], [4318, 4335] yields 1.49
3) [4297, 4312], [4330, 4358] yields 1.60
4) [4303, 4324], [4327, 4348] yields 1.21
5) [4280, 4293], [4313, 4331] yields 1.15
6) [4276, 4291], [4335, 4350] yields 1.13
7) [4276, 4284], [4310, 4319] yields 1.03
